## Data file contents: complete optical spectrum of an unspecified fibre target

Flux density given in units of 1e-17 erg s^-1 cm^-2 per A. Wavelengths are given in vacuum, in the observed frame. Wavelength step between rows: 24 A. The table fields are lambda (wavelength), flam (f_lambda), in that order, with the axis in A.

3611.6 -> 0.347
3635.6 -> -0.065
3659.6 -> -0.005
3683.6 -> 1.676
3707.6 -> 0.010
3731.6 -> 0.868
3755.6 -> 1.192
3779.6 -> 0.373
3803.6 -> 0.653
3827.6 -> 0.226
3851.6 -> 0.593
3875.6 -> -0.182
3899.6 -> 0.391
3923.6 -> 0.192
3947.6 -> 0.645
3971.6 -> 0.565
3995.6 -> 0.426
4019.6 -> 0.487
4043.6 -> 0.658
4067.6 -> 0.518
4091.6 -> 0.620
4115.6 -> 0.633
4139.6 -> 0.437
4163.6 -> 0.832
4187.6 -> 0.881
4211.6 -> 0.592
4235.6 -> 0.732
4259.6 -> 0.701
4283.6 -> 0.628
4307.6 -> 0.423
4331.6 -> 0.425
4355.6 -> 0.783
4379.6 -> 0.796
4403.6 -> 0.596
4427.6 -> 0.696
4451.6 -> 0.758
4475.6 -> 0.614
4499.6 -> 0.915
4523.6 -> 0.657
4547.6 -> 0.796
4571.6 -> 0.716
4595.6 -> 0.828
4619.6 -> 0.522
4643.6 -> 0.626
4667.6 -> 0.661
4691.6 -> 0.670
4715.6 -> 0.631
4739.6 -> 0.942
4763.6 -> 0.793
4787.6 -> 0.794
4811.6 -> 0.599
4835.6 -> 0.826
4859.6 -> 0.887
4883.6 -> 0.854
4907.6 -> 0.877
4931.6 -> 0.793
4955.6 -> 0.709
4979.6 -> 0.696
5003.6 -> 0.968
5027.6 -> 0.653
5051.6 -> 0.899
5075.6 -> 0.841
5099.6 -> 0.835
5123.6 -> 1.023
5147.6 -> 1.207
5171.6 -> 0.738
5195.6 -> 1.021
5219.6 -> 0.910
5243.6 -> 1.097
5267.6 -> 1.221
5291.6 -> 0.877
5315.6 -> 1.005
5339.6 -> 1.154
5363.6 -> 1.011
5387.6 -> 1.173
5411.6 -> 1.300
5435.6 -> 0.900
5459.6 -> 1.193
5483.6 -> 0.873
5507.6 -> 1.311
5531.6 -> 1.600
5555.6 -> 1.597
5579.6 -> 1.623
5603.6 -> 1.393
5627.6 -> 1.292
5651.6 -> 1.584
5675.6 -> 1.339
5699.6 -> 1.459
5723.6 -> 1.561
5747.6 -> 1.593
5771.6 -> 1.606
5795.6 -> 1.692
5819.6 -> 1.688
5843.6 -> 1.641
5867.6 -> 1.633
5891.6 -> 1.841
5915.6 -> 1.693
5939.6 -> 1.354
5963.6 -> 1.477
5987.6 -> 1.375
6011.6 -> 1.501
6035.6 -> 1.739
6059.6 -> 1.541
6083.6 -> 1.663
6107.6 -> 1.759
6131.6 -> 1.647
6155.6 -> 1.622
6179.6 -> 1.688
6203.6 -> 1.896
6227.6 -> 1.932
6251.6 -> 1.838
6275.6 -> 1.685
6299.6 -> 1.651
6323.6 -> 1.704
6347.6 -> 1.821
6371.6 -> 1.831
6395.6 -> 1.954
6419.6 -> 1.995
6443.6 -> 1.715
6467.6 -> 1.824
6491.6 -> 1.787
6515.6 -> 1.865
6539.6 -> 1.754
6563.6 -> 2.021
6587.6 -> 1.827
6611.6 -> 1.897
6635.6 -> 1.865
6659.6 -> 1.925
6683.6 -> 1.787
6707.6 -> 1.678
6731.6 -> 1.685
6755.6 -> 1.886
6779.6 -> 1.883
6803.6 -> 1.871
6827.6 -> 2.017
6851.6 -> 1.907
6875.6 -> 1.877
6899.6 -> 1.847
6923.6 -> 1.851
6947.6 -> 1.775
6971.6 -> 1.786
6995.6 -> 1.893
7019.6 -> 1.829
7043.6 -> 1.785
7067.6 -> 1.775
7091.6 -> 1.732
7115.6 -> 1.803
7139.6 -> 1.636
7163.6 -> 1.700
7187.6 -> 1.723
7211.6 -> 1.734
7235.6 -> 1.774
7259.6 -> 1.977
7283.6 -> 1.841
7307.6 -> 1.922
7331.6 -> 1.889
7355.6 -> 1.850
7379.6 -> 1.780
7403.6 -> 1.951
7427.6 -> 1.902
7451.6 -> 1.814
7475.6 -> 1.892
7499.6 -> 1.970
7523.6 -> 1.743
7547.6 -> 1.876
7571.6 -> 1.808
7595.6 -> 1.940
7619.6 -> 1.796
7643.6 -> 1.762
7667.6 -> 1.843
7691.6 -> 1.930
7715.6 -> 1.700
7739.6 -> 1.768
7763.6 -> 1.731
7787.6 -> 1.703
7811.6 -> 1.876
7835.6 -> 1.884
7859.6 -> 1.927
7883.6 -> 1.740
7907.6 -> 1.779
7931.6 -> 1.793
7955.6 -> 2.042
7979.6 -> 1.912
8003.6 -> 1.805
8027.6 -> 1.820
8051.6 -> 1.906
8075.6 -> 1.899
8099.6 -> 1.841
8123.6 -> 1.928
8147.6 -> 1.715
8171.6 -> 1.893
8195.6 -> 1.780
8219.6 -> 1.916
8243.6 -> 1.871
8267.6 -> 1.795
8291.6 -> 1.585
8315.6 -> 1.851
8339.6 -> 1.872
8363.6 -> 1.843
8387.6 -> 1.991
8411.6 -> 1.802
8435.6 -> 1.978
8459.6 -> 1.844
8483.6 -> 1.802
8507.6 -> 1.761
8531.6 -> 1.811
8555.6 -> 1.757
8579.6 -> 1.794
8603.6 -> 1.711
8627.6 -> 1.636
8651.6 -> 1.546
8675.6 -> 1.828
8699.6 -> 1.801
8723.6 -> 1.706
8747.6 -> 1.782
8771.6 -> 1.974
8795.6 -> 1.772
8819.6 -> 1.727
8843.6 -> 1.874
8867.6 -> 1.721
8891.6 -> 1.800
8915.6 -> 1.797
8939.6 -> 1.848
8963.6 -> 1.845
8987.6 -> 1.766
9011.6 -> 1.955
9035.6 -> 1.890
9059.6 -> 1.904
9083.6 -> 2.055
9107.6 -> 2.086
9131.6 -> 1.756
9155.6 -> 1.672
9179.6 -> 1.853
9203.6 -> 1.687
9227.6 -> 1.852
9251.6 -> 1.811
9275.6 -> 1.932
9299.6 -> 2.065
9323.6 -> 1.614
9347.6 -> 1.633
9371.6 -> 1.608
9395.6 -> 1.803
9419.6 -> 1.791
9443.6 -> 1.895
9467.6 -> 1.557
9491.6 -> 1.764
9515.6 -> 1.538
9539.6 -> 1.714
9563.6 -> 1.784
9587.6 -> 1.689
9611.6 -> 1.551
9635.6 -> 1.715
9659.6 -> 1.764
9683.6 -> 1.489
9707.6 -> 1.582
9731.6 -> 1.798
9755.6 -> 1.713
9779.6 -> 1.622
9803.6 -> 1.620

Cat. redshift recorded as 0.38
